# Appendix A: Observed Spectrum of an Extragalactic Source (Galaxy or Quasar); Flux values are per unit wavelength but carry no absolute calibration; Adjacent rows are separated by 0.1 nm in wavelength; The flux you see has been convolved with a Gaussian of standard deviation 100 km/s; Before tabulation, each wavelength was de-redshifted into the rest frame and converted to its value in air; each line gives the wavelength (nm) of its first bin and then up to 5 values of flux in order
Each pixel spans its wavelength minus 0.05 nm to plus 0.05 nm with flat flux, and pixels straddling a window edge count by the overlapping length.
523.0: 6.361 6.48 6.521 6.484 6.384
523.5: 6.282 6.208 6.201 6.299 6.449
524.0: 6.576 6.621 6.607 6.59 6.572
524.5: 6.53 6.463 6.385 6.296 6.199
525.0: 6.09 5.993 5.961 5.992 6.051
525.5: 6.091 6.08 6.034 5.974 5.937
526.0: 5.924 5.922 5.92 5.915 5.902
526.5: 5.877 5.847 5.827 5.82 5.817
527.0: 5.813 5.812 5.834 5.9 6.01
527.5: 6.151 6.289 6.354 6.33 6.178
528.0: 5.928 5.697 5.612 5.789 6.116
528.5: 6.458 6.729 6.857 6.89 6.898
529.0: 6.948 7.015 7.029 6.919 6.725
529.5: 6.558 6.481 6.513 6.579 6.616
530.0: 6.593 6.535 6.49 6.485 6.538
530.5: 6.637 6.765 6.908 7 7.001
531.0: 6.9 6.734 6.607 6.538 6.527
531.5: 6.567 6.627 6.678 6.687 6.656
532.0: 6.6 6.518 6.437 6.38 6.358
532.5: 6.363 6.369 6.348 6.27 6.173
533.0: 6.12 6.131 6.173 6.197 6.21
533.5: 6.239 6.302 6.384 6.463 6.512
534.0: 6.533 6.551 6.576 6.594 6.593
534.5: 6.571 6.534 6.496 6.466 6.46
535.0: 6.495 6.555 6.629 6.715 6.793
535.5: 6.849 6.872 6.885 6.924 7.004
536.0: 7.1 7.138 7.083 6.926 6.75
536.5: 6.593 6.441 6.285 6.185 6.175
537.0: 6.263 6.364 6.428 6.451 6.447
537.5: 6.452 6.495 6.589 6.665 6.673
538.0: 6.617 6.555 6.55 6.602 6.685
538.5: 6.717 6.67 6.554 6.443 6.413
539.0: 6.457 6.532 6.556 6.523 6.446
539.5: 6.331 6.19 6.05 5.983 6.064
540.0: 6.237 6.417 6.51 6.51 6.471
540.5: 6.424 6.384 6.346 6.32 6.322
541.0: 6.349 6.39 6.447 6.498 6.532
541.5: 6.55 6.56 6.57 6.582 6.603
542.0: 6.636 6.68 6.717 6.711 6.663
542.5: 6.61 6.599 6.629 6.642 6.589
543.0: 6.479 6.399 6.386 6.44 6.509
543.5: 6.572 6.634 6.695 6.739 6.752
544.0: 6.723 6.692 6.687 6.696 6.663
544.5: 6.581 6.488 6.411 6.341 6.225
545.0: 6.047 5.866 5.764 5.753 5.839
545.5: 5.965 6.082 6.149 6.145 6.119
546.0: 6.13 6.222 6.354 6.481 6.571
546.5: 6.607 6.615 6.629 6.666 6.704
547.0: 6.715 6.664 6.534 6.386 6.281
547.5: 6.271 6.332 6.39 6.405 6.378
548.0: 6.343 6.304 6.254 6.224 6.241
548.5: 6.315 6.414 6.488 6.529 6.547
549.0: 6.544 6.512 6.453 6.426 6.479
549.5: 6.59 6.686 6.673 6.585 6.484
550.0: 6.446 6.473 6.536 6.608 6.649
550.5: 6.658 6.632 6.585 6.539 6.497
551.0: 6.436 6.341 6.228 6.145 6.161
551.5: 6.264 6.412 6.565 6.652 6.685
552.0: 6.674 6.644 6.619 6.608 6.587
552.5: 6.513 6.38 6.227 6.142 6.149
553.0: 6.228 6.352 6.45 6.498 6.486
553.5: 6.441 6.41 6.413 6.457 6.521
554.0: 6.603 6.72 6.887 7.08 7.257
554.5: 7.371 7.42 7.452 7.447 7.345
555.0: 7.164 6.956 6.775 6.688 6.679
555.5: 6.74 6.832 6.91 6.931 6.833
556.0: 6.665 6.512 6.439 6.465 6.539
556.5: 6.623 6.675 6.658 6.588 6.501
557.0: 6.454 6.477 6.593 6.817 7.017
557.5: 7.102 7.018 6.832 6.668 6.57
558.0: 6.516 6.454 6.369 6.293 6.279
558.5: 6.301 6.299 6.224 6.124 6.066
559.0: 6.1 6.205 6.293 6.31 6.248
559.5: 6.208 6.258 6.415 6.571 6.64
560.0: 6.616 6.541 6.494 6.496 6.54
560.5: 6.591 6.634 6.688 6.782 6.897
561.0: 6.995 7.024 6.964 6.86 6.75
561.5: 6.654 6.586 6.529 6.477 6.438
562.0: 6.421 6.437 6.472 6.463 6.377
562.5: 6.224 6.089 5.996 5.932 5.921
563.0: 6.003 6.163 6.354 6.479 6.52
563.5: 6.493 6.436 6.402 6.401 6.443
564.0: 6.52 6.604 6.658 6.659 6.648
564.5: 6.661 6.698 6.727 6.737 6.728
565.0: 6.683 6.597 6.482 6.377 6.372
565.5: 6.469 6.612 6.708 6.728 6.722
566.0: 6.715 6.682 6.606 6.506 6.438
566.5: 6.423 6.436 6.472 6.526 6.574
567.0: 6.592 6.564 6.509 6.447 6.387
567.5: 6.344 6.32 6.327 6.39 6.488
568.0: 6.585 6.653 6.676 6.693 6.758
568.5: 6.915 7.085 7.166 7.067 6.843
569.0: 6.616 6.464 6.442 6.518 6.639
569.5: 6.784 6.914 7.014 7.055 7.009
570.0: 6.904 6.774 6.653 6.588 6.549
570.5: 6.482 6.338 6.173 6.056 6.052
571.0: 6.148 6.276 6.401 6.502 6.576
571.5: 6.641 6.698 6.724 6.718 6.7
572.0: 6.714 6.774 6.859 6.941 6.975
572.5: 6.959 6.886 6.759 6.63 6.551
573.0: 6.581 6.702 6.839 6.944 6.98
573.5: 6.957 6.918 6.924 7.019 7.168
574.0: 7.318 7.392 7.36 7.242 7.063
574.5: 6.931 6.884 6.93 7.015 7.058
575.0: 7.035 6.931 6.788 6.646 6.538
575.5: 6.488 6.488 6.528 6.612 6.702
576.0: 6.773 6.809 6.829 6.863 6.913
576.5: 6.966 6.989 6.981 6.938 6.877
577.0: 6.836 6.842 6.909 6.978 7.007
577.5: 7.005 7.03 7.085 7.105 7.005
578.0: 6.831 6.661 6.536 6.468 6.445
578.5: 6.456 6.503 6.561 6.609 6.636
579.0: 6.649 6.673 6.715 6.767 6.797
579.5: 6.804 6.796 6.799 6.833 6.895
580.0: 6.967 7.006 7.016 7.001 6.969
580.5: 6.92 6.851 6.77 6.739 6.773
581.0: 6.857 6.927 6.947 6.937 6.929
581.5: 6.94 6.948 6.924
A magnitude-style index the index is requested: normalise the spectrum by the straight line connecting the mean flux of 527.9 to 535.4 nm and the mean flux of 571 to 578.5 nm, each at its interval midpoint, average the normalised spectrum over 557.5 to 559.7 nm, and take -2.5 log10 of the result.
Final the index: 0.05 mag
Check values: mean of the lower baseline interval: 6.52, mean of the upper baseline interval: 6.83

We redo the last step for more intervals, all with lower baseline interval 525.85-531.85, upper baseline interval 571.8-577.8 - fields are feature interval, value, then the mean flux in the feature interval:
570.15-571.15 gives 0.08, 6.33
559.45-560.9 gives 0.03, 6.55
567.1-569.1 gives 0.03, 6.64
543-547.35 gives 0.02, 6.41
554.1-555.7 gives -0.06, 7.06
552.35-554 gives 0.04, 6.4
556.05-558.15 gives 0.01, 6.64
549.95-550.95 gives 0.01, 6.56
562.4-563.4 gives 0.10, 6.16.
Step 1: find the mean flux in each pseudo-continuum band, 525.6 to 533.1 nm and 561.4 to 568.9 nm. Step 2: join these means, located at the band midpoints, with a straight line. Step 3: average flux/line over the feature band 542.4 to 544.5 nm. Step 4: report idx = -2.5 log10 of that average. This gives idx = -0.03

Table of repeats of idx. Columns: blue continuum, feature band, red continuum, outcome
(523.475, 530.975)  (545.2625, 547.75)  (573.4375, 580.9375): 0.03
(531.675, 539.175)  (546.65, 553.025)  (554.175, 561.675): 0.03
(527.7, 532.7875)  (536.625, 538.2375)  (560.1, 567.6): 0.02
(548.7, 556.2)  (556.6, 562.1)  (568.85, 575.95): 0.02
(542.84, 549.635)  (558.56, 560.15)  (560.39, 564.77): 0.03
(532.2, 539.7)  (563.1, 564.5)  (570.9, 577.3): 0.04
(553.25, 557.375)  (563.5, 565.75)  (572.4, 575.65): 0.04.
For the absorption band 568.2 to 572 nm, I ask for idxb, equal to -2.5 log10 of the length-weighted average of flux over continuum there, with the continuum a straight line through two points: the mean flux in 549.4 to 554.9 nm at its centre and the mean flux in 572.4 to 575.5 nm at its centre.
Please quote 0.03 mag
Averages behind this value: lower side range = 6.59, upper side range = 6.93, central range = 6.65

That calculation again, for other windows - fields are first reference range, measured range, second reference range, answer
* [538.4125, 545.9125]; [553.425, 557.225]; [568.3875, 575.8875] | -0.03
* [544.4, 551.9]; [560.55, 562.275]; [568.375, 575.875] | -0.01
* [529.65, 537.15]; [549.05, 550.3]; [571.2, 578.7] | 0.02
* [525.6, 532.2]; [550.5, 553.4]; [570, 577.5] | 0.02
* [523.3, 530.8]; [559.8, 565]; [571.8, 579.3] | 0.03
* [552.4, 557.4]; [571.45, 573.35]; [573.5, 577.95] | 0.02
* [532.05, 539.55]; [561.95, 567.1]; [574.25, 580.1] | 0.04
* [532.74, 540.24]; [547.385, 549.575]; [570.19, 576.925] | 0.03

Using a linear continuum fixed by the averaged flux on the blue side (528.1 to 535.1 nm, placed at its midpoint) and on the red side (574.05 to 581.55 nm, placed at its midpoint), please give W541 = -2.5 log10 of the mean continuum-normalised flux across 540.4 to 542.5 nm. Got 0.01 mag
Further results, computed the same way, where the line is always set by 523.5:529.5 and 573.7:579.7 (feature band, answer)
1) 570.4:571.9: 0.06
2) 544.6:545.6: 0.07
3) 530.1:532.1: -0.07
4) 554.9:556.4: -0.03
